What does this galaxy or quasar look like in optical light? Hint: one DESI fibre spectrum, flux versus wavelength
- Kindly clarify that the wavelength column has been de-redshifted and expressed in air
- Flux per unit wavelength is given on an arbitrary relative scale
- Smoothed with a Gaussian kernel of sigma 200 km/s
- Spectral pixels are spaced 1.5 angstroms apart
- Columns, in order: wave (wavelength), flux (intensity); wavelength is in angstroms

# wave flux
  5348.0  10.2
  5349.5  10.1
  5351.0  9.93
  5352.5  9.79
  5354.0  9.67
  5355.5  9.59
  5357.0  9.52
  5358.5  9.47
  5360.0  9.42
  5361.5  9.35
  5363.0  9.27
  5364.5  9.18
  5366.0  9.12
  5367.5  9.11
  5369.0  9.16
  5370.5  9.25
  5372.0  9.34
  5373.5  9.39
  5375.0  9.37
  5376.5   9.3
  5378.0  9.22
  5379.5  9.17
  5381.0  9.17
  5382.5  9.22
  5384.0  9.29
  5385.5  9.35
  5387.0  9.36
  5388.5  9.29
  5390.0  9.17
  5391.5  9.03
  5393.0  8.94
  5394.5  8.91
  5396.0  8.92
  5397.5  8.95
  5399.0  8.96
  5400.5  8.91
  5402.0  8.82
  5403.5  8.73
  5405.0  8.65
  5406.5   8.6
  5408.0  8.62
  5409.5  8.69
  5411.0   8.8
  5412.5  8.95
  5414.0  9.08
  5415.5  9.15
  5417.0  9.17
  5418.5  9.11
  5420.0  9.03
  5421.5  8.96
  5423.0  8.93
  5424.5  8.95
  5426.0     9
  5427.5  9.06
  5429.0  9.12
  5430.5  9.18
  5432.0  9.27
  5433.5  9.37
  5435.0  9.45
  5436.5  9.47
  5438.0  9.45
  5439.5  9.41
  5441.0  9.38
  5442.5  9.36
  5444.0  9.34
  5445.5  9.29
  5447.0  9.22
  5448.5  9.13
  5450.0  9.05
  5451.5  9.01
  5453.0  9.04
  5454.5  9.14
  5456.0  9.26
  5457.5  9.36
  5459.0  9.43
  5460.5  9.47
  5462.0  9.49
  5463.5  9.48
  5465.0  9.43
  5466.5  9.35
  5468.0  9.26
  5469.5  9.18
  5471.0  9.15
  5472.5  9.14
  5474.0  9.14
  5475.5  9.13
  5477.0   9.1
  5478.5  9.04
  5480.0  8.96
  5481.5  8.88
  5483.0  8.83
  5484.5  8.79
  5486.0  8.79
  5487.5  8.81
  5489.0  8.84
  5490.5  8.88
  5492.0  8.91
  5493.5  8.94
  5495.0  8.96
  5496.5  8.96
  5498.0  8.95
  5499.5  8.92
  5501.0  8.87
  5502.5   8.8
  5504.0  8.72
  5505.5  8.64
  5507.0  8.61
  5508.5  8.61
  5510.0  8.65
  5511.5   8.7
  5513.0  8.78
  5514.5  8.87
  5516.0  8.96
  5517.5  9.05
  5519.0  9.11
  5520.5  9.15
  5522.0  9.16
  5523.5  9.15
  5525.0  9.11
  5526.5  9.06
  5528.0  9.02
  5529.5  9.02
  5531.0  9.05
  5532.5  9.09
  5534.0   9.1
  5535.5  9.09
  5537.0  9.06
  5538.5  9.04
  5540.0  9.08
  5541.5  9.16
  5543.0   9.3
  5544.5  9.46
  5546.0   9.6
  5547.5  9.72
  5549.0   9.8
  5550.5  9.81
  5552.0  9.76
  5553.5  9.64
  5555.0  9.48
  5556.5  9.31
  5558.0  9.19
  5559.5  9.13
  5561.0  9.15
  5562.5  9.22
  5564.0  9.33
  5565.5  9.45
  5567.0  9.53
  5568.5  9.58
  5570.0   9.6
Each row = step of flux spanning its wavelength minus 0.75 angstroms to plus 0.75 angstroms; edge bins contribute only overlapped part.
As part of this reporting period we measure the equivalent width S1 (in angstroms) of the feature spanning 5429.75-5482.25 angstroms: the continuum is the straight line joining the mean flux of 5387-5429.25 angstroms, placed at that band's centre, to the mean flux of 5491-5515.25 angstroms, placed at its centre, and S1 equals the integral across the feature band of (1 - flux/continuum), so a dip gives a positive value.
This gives -2.2 angstroms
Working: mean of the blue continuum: 8.95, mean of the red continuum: 8.81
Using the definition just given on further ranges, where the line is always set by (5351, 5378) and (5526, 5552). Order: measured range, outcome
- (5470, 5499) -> 1.1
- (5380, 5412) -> 1.3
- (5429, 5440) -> 0.0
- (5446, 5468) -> 0.1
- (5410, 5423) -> 0.5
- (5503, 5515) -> 0.8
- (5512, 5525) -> 0.4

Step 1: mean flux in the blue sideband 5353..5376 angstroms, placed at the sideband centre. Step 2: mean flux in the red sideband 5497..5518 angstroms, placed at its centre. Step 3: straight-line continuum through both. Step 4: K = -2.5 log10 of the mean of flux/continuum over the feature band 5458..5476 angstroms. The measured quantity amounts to -0.042 mag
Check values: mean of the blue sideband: 9.35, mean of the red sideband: 8.79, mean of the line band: 9.31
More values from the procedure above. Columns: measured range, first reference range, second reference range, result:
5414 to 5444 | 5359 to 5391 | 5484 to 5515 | -0.02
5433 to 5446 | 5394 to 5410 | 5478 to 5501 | -0.07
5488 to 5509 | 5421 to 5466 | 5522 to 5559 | 0.05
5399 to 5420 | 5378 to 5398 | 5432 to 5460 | 0.04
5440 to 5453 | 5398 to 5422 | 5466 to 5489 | -0.03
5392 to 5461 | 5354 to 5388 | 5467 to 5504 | 0.01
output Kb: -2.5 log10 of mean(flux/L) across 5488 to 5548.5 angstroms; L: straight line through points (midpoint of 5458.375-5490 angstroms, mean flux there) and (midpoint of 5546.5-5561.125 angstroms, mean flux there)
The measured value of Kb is 0.040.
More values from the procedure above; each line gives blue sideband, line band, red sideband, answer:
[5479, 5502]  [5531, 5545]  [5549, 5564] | 0.02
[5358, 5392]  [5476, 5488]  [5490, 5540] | 0.01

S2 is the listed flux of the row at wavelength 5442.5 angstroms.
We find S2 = 9.36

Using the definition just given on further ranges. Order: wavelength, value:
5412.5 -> 8.95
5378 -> 9.22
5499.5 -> 8.92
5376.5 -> 9.3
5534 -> 9.1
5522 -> 9.16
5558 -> 9.19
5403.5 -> 8.73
